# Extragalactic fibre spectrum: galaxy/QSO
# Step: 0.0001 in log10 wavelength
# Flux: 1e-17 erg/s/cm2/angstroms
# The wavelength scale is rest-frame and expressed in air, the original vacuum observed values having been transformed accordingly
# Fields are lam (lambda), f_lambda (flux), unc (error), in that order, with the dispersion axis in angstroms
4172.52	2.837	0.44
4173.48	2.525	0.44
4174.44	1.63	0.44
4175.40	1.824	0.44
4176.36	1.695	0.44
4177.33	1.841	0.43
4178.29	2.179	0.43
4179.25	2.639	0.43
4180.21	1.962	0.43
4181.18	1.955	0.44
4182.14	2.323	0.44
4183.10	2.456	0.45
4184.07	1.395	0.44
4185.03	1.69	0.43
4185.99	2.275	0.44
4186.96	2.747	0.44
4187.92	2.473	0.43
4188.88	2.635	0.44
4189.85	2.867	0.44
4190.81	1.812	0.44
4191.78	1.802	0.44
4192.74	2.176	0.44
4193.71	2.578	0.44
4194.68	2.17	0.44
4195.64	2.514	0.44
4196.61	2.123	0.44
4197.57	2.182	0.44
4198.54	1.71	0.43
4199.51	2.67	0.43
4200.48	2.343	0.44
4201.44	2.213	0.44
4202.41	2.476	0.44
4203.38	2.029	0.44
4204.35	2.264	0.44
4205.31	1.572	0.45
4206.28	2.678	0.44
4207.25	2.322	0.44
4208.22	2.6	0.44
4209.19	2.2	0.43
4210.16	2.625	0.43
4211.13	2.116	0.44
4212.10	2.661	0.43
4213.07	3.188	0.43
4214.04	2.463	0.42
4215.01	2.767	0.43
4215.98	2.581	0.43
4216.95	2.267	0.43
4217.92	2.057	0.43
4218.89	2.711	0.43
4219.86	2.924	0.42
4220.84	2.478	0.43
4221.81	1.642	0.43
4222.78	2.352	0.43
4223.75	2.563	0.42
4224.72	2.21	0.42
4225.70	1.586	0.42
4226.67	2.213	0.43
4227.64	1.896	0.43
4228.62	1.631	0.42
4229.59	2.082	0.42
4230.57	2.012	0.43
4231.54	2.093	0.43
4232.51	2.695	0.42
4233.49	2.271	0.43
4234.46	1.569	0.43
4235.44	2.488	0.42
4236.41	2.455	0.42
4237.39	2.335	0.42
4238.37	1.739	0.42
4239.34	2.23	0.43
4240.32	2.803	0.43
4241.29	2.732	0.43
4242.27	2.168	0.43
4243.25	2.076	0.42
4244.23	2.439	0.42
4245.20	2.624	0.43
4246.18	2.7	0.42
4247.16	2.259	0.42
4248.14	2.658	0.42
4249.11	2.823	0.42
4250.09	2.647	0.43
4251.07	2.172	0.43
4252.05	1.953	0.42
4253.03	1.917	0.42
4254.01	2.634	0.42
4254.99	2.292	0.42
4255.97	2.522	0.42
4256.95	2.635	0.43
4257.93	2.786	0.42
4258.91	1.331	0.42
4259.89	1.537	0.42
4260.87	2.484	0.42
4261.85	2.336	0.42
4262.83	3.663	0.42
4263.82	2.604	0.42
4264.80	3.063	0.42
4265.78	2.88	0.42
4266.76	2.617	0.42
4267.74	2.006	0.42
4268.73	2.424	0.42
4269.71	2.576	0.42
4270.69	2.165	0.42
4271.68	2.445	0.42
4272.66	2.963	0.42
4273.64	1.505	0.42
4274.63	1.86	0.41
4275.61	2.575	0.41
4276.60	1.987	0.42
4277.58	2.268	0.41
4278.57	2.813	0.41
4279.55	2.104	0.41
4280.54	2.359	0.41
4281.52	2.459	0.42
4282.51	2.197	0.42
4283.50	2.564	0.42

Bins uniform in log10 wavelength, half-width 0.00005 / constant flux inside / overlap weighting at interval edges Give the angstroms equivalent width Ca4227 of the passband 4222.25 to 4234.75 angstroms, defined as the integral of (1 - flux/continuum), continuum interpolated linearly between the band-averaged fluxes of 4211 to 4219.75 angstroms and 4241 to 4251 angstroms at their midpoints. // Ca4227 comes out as 2.2 angstroms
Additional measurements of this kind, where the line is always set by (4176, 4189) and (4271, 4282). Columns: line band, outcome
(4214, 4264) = -1.87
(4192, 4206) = -0.23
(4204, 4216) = -1.45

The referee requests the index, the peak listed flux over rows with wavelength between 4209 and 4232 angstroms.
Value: 3.188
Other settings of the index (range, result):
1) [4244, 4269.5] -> 3.663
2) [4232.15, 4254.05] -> 2.823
